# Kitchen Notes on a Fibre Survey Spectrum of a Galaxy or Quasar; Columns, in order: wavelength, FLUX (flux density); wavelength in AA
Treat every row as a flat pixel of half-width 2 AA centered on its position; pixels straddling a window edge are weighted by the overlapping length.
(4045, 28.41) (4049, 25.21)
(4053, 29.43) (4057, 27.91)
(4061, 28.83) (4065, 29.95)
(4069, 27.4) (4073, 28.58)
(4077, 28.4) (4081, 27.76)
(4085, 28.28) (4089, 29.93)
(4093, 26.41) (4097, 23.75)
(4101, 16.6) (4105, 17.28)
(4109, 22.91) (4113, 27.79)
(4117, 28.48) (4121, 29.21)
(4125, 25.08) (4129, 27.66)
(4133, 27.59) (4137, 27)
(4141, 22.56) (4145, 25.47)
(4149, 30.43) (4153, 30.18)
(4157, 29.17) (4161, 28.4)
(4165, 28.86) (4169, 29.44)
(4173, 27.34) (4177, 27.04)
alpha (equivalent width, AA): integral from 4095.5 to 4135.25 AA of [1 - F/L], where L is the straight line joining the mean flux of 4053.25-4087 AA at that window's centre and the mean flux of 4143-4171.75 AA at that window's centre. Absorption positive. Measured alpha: 5.5 AA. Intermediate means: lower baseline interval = 28.4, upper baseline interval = 28.8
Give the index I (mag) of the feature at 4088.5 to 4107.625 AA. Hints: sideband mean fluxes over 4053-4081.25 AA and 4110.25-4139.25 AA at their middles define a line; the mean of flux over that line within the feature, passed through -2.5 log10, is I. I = 0.25 mag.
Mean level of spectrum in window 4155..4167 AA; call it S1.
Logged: 28.8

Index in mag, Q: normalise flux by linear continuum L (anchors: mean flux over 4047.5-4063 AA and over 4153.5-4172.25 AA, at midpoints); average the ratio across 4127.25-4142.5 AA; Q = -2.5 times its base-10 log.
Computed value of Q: 0.09 mag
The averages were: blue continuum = 27.9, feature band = 26.3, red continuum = 29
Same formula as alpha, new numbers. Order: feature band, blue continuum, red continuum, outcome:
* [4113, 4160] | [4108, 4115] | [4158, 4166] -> -0.7 AA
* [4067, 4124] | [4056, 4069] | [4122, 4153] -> 4.1 AA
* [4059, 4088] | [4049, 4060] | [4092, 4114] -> -3.2 AA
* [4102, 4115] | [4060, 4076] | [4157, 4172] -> 3.0 AA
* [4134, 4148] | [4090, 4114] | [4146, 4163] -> 1.0 AA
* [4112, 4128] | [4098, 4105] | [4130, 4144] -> -4.2 AA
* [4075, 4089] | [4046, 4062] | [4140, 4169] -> -0.2 AA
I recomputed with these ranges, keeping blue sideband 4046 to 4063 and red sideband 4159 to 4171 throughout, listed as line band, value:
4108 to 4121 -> 0.05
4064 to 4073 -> -0.02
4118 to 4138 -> 0.05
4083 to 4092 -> -0.02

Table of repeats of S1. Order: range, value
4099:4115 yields 21.1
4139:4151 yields 26.2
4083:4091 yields 29.1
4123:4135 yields 26.8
